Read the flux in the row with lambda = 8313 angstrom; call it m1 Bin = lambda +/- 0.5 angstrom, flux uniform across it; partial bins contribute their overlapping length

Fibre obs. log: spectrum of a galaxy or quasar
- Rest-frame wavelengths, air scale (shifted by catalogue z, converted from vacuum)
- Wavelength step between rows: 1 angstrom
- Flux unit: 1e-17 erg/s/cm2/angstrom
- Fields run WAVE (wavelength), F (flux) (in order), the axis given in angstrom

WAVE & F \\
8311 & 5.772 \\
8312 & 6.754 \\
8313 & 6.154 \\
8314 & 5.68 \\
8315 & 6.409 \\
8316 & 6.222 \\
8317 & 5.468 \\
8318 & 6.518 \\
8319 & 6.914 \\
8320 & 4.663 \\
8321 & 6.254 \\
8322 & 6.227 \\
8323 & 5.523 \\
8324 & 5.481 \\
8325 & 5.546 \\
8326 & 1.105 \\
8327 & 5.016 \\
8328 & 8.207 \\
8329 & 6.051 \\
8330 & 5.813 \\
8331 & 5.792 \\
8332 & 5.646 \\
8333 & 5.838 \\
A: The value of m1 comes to 6.154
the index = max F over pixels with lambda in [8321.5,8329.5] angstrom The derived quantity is 8.207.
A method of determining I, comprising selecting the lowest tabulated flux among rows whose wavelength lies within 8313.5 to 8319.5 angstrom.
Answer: 5.468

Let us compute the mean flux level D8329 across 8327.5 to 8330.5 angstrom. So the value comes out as 6.69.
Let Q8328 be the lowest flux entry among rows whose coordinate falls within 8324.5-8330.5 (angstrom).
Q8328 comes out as 1.105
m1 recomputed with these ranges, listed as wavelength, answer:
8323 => 5.523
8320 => 4.663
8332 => 5.646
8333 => 5.838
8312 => 6.754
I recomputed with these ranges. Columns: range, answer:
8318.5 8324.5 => 4.663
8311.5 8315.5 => 5.68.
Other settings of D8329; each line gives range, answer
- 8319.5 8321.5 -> 5.46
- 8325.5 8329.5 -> 5.09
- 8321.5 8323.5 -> 5.88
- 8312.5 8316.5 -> 6.12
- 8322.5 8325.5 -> 5.52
